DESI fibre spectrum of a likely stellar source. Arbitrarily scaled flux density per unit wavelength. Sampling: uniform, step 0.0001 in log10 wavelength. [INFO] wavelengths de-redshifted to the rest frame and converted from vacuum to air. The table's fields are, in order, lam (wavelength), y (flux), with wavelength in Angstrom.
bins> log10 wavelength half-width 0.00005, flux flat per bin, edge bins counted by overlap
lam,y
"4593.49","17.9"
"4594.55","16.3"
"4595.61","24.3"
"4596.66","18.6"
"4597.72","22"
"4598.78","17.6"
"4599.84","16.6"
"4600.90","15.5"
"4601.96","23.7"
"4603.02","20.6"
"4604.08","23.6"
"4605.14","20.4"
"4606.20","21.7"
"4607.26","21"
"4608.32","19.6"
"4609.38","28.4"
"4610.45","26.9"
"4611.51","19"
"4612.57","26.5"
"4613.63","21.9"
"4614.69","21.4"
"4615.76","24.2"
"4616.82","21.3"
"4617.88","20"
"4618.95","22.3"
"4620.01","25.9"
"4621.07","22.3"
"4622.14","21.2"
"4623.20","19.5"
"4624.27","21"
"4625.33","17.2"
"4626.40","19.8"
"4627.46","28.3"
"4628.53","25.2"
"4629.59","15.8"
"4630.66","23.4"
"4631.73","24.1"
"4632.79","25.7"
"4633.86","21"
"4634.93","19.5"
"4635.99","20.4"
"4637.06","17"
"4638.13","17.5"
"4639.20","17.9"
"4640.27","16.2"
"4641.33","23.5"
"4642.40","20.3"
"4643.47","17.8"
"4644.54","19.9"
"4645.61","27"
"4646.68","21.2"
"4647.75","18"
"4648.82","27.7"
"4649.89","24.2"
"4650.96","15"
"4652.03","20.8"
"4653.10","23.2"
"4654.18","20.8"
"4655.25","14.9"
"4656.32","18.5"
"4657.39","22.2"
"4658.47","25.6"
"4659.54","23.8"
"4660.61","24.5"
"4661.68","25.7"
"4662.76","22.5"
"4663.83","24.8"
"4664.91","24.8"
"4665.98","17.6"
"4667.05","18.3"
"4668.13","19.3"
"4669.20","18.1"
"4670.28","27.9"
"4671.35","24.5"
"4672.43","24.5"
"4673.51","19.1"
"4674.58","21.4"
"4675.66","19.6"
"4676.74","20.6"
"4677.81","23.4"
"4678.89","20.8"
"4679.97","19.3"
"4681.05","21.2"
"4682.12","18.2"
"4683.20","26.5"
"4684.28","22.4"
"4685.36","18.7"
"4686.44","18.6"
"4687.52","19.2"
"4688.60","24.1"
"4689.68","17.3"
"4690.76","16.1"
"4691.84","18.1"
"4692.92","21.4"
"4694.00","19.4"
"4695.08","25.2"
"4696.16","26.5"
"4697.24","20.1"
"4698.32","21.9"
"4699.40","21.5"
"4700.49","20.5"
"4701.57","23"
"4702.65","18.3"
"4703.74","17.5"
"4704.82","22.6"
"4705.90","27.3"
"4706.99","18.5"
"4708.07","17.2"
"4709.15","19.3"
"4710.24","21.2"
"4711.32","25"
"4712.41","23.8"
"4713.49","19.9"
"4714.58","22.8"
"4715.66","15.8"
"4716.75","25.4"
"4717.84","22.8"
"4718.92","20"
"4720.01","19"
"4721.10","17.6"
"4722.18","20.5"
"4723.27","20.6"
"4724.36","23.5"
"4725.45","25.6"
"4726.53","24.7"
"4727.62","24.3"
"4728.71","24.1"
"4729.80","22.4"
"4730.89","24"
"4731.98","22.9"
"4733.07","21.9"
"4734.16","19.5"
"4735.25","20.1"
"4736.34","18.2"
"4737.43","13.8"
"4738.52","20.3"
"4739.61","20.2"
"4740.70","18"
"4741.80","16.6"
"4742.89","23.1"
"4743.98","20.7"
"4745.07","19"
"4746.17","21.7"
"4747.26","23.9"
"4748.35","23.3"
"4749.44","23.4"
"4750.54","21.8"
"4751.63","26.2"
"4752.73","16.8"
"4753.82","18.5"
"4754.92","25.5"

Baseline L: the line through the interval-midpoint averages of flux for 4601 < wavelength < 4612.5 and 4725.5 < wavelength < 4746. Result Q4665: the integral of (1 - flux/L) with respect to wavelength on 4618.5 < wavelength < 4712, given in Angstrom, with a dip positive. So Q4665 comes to 1.9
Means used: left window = 22.4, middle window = 21.3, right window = 20.9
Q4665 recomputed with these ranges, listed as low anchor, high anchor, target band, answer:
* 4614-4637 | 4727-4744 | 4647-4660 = 0.17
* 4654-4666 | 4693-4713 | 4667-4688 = 0.87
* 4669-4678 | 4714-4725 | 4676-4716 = 1.14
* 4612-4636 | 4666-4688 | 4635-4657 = 1.59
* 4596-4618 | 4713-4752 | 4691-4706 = -0.02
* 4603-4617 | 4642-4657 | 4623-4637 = 0.12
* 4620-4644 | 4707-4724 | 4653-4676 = -1.26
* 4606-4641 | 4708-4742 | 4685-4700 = 0.45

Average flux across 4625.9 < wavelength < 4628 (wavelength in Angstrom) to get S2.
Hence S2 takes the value 24.1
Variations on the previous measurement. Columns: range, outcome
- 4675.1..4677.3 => 20.2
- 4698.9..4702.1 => 21.6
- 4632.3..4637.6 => 20.7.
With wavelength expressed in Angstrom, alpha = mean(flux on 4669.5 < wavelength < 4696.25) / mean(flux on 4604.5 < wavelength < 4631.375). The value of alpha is 0.96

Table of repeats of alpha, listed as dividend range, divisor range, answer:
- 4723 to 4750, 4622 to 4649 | 1.02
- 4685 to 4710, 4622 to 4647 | 0.99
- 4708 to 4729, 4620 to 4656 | 1.04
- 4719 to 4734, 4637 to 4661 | 1.07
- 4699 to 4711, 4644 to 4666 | 0.93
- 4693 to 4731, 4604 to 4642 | 1.00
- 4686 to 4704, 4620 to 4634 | 0.93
